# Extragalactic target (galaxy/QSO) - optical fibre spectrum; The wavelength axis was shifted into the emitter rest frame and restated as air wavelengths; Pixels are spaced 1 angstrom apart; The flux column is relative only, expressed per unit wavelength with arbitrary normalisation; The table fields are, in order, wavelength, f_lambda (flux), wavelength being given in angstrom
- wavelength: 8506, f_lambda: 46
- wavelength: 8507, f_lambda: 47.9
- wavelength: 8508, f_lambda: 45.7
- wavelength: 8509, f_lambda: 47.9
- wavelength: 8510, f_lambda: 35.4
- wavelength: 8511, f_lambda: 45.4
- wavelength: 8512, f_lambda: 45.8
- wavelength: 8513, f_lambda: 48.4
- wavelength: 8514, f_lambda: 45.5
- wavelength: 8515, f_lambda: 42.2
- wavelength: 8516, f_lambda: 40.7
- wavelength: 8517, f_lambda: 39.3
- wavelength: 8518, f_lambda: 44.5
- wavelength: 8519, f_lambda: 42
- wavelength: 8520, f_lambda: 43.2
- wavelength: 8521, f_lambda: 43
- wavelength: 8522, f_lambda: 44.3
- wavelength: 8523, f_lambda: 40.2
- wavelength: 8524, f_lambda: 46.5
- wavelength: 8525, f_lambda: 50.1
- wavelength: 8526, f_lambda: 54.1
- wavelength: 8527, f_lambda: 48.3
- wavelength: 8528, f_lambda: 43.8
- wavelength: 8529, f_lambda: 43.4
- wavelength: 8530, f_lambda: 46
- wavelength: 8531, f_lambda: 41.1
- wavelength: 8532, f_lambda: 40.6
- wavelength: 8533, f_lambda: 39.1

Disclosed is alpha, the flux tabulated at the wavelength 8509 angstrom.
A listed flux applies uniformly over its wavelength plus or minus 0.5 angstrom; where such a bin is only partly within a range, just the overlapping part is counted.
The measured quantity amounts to 47.9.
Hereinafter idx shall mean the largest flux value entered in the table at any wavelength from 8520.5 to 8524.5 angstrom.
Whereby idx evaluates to 46.5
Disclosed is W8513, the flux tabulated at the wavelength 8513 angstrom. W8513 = 48.4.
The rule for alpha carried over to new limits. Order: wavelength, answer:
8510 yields 35.4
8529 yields 43.4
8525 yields 50.1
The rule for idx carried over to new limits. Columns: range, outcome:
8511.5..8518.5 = 48.4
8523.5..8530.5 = 54.1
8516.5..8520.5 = 44.5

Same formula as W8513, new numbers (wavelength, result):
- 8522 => 44.3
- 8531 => 41.1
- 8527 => 48.3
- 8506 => 46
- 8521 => 43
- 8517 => 39.3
